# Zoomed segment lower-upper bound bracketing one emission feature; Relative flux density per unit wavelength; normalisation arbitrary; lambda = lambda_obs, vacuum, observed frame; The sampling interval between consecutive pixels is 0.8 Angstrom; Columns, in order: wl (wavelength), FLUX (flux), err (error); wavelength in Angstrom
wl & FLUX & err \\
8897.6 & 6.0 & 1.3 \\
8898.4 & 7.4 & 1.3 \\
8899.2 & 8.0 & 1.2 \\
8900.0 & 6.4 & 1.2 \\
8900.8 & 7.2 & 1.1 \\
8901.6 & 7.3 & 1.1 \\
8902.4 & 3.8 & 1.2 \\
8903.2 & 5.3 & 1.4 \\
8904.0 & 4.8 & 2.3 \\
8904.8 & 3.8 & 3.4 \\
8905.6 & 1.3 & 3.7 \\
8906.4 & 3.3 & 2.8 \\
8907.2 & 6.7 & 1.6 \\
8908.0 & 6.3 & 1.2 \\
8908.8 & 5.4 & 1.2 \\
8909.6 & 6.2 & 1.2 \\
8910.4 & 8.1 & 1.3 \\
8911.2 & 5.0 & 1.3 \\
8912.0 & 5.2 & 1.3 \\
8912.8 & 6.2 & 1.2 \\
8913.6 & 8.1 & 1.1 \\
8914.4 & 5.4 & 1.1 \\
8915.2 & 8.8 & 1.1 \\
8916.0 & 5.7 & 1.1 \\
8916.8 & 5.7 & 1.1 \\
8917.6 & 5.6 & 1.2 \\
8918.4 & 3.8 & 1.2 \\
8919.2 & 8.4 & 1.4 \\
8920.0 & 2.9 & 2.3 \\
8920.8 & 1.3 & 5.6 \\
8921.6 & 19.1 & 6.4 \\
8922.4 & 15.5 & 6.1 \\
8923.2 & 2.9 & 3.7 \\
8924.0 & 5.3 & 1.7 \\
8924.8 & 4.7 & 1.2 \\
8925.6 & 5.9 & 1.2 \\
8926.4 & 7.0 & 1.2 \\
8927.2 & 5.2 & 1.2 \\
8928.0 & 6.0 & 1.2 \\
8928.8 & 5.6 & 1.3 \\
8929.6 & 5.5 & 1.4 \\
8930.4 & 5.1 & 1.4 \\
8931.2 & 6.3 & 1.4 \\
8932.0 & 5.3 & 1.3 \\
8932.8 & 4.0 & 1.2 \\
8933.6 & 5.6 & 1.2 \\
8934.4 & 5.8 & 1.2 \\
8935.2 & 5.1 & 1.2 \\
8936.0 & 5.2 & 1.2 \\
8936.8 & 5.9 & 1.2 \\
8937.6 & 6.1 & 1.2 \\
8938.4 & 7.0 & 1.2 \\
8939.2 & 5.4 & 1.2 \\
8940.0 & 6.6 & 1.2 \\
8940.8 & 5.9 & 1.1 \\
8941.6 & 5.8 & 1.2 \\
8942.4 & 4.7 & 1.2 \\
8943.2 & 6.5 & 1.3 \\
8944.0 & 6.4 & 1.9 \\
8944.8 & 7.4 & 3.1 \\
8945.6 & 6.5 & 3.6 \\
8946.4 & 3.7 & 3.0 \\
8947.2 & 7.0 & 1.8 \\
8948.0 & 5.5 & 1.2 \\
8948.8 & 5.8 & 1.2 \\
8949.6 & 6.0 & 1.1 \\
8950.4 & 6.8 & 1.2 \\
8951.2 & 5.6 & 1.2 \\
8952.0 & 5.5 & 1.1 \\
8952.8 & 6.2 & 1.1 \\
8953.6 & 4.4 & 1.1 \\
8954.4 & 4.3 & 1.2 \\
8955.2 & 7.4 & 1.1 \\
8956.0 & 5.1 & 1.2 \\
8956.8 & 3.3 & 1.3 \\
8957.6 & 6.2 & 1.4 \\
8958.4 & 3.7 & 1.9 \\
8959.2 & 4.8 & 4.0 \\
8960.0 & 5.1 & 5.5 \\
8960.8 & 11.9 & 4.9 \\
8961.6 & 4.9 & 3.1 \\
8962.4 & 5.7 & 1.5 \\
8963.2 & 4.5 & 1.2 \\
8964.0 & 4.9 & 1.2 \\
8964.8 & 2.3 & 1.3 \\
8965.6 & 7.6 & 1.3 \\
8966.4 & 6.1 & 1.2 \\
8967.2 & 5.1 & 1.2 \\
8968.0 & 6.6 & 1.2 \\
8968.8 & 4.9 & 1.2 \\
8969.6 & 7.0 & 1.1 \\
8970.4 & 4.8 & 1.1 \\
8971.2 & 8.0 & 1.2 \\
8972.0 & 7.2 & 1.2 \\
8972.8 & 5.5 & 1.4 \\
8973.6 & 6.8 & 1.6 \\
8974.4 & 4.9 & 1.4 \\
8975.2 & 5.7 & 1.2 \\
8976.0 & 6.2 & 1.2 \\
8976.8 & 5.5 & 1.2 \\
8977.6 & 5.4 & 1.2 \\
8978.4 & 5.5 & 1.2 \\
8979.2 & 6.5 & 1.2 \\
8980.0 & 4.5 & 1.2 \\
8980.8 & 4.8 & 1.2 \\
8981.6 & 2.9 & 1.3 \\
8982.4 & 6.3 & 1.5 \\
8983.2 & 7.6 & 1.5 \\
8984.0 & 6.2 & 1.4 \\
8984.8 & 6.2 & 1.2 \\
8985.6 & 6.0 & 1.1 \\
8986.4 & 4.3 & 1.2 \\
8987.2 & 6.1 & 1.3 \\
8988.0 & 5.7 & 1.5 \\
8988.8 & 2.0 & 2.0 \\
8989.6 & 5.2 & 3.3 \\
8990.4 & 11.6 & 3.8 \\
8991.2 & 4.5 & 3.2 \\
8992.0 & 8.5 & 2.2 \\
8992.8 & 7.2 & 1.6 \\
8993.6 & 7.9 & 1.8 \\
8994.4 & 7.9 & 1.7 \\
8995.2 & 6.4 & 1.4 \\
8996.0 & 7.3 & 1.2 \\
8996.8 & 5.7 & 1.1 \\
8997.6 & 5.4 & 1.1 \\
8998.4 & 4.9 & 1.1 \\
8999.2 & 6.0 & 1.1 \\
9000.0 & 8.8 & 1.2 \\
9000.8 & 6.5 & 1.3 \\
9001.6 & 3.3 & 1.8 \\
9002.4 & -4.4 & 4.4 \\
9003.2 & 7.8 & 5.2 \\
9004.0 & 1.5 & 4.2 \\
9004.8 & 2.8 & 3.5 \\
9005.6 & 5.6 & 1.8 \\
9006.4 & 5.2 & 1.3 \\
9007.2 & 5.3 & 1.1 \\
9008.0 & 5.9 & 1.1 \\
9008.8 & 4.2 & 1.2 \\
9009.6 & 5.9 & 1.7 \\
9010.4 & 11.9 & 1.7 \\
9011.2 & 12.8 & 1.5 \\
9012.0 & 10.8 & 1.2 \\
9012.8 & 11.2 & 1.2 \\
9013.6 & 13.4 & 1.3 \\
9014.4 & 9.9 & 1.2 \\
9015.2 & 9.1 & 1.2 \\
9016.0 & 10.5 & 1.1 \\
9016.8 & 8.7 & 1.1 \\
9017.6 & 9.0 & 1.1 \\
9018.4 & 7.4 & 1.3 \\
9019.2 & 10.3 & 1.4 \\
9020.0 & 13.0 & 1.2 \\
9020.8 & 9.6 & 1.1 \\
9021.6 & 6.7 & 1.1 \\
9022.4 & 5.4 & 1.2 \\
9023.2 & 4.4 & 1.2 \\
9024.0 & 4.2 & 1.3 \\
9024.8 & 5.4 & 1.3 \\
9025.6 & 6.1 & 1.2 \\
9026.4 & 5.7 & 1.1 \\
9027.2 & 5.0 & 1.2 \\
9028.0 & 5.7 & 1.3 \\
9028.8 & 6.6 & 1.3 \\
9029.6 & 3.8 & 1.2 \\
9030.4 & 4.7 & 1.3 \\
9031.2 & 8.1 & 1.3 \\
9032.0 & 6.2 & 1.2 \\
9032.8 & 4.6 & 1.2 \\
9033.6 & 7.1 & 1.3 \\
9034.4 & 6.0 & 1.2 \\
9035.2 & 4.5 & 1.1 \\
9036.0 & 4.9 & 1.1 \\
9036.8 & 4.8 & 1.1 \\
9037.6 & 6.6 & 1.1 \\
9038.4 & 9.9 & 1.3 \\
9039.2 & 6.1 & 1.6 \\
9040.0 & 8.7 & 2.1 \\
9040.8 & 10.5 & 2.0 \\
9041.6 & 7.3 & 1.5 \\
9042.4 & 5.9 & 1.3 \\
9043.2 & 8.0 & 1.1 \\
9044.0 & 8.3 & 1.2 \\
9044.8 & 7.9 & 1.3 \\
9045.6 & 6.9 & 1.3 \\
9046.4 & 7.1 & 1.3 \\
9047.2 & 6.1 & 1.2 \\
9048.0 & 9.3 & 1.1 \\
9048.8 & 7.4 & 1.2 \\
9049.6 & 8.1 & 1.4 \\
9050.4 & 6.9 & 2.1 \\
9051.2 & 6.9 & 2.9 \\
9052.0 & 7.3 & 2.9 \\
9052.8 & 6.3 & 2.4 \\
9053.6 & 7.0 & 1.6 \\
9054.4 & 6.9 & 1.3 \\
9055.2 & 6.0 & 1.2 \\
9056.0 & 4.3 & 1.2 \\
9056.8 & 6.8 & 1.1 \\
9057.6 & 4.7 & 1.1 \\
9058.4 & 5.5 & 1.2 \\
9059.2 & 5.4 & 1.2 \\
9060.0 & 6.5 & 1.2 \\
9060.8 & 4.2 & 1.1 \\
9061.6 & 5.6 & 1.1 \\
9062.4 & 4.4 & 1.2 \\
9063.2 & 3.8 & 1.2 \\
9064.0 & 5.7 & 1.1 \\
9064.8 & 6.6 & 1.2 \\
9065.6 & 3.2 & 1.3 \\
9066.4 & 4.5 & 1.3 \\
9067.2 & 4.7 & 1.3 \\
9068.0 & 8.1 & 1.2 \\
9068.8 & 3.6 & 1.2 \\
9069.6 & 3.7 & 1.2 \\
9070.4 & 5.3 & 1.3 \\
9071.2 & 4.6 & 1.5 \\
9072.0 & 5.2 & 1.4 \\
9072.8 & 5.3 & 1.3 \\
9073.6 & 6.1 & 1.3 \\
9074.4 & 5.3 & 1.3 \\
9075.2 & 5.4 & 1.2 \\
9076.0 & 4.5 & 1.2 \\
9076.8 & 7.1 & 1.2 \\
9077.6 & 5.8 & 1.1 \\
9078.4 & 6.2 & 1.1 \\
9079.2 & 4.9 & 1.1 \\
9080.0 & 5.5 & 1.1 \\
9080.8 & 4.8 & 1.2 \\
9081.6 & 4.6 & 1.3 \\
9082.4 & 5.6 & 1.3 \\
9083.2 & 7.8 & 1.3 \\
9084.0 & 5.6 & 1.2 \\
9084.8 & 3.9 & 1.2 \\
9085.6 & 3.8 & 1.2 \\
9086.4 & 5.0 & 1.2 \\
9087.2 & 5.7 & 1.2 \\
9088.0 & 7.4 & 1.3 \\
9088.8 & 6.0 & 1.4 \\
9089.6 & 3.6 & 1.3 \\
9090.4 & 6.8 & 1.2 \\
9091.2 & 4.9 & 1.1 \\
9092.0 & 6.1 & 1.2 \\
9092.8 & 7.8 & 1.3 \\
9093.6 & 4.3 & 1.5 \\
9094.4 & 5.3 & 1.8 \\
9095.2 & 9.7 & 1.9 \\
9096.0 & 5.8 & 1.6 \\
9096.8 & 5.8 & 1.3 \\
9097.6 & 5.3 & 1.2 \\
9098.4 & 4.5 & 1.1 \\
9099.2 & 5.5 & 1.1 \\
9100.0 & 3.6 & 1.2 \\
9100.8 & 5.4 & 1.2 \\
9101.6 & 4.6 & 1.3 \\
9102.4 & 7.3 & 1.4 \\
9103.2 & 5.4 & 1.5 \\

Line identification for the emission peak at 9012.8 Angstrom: H-alpha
